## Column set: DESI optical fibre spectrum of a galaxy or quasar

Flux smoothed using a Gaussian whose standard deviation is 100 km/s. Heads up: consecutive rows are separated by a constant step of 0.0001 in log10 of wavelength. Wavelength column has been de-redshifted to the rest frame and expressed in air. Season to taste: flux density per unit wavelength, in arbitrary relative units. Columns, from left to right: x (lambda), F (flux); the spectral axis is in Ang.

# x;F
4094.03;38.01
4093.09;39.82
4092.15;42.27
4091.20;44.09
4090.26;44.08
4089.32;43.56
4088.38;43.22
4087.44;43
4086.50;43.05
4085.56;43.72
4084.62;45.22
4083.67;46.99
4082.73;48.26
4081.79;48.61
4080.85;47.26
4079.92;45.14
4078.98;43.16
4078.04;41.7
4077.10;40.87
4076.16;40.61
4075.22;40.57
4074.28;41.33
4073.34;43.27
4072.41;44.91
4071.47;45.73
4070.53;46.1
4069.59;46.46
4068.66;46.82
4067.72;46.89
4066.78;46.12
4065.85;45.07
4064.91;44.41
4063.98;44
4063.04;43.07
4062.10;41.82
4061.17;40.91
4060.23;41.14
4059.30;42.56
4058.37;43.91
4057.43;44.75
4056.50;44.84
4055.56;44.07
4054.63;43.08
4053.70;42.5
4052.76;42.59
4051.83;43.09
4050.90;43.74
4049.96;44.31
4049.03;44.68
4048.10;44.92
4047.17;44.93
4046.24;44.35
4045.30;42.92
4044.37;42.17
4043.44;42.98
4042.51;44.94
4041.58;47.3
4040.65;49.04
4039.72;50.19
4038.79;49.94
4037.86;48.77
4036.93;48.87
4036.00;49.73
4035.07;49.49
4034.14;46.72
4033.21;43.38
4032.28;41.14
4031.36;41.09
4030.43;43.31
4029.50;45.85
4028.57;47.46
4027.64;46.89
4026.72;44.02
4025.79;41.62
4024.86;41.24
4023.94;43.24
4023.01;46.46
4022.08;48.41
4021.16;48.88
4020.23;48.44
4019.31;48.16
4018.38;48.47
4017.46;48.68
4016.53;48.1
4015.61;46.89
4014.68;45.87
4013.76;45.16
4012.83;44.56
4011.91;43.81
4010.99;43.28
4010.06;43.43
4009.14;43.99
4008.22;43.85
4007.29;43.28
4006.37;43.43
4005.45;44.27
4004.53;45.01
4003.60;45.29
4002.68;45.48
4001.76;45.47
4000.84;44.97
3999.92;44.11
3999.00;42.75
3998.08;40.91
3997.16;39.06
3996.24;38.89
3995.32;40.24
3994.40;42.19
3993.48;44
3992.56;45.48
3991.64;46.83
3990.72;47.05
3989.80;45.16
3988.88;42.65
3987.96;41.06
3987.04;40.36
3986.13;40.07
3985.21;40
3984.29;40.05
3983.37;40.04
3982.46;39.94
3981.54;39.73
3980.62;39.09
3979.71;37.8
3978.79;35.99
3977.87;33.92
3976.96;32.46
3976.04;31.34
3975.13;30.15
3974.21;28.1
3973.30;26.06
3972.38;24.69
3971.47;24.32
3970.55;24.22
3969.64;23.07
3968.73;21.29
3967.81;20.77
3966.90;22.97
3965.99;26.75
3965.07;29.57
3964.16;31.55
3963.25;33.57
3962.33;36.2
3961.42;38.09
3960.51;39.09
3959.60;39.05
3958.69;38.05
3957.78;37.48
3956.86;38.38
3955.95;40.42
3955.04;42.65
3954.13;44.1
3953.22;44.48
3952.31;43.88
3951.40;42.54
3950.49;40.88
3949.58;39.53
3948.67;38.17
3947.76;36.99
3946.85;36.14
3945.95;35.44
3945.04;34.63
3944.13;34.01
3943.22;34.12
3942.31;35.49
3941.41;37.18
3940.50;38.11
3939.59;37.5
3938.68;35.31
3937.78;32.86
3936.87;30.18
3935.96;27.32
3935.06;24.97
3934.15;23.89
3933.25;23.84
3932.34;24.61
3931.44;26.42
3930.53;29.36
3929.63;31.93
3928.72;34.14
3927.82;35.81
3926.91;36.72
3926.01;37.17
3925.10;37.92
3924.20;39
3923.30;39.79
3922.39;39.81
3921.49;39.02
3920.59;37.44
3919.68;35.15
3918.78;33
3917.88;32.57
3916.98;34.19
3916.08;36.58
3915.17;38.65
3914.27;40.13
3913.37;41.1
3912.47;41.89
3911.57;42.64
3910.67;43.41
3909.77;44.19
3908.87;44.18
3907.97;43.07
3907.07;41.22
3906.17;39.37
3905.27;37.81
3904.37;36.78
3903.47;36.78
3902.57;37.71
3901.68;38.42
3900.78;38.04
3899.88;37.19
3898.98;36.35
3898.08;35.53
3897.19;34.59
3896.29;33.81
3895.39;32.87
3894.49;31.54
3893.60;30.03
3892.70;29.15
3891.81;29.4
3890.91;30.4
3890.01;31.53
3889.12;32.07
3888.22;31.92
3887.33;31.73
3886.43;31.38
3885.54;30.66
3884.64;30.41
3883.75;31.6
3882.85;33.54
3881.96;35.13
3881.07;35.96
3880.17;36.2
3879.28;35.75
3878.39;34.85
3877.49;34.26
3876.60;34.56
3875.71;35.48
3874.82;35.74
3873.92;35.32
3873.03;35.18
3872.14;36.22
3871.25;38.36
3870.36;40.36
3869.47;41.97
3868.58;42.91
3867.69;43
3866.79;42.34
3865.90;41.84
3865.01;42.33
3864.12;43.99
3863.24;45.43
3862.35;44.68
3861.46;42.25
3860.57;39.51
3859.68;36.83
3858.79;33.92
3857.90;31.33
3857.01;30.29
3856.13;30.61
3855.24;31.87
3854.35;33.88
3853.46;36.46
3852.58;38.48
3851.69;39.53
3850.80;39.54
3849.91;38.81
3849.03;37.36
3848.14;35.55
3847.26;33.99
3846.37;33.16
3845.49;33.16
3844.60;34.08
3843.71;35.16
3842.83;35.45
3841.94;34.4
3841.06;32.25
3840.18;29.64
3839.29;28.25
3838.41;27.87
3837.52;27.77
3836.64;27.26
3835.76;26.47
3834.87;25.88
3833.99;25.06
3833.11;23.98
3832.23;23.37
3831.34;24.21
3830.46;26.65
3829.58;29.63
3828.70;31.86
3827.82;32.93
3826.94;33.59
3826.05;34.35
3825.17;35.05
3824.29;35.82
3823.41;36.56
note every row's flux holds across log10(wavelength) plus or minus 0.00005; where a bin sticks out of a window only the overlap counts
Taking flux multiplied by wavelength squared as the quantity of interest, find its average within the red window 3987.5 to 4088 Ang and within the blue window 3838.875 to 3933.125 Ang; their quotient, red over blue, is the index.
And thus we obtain 1.34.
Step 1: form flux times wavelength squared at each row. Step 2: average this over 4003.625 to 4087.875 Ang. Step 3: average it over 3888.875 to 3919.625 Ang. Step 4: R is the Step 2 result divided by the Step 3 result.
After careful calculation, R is 1.31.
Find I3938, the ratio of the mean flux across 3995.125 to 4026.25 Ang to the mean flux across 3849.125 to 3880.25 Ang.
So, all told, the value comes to 1.2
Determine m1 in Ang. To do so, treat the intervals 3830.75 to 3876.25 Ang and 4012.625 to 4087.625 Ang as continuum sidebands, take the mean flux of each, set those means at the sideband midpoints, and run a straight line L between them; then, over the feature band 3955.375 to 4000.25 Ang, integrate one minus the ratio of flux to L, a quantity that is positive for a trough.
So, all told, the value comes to 5.8 Ang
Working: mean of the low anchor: 34.9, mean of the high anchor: 45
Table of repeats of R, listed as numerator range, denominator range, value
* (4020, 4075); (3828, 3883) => 1.42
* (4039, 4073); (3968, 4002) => 1.24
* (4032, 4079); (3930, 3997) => 1.32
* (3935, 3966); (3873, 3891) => 1.13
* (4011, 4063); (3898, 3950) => 1.33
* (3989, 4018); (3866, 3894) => 1.35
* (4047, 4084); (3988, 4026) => 1.02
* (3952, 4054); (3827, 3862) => 1.38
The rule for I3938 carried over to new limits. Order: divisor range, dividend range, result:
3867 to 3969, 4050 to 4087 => 1.24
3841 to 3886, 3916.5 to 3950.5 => 0.93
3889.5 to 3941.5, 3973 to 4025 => 1.20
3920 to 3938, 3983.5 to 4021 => 1.35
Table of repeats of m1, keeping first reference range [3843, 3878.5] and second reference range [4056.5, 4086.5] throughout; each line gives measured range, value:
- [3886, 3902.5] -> 2.25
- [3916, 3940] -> 3.89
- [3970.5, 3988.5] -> 2.84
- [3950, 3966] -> 0.81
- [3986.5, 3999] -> -0.28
